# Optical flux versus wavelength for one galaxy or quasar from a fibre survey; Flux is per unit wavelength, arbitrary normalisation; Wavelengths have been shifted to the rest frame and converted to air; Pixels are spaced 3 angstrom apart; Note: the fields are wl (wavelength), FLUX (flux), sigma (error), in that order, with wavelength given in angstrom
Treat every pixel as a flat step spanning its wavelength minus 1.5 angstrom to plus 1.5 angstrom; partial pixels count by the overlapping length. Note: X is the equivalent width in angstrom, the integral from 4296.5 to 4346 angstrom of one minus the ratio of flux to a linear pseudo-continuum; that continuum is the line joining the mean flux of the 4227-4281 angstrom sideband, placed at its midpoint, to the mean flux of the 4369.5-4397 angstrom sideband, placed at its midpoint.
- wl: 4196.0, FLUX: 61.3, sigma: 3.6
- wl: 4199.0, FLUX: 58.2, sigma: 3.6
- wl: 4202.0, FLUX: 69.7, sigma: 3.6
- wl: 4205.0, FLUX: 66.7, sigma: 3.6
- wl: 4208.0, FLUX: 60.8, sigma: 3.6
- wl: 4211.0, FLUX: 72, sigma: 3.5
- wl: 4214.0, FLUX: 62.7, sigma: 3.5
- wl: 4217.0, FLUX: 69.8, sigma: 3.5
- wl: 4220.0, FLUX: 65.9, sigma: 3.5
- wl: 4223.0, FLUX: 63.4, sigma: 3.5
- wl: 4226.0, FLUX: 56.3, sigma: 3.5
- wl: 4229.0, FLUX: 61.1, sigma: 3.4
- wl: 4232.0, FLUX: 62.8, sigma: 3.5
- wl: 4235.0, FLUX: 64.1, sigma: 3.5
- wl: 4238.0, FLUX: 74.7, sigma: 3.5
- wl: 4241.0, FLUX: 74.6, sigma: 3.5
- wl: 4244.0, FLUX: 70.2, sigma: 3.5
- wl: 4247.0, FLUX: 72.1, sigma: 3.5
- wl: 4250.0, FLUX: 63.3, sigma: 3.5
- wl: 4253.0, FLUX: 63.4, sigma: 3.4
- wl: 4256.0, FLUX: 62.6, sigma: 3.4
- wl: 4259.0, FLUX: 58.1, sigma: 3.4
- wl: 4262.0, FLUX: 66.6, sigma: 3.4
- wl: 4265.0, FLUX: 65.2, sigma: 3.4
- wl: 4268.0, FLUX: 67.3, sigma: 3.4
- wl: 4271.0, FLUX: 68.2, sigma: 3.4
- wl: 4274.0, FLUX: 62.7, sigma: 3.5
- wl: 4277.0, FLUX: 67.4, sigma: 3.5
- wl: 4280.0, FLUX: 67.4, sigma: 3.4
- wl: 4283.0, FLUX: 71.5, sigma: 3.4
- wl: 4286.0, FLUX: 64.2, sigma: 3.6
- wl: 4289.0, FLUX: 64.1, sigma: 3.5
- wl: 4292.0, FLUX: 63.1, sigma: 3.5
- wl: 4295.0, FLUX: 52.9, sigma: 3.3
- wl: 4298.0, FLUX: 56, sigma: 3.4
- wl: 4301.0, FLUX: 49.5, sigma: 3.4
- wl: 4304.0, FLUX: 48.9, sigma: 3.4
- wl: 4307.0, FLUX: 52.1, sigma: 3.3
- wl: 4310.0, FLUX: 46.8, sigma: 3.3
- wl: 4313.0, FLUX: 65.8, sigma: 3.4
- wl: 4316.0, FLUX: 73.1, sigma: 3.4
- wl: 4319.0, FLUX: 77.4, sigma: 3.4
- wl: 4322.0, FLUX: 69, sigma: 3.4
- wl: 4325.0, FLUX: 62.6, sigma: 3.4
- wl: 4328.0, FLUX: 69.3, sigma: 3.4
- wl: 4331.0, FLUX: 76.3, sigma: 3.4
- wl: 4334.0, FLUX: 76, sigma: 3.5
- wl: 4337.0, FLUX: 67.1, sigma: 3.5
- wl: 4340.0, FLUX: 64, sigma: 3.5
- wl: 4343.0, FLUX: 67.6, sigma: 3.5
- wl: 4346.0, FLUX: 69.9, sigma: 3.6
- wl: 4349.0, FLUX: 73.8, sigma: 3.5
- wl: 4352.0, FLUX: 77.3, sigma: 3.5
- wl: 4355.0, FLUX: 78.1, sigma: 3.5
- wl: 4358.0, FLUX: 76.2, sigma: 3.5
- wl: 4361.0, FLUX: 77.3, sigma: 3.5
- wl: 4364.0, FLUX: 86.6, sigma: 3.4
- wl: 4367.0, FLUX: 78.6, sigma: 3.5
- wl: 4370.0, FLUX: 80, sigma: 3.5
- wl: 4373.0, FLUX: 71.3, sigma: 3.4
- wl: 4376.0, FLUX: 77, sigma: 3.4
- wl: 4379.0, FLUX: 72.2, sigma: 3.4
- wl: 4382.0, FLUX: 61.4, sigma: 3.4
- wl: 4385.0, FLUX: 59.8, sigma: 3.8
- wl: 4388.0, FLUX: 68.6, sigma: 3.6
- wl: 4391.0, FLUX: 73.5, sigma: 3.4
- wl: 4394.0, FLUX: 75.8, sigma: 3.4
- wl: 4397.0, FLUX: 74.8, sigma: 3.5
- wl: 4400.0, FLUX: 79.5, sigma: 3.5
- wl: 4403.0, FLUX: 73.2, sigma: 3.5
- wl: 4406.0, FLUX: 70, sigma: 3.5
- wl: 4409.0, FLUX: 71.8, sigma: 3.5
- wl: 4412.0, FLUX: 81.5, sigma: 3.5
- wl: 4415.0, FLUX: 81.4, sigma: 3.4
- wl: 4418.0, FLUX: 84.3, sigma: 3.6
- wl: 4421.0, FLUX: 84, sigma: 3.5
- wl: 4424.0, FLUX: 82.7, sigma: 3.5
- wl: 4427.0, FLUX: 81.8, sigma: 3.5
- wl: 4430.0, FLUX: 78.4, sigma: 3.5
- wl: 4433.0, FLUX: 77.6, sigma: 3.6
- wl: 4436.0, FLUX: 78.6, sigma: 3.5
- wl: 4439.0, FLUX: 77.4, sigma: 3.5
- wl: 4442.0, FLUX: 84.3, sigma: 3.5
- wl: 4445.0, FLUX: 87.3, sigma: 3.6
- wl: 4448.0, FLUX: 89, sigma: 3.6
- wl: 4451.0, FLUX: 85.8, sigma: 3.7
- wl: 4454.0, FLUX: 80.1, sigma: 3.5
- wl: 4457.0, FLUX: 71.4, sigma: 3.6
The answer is 3.4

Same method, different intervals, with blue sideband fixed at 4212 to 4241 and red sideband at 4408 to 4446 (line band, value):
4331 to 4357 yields 0.81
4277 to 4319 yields 6.05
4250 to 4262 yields 0.93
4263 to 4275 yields 0.44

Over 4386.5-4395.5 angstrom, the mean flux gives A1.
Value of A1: 72.6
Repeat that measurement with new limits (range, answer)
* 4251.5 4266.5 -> 63.2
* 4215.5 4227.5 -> 63.8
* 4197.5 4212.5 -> 65.5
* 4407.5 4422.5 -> 80.6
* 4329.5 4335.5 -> 76.1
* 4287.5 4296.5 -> 60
